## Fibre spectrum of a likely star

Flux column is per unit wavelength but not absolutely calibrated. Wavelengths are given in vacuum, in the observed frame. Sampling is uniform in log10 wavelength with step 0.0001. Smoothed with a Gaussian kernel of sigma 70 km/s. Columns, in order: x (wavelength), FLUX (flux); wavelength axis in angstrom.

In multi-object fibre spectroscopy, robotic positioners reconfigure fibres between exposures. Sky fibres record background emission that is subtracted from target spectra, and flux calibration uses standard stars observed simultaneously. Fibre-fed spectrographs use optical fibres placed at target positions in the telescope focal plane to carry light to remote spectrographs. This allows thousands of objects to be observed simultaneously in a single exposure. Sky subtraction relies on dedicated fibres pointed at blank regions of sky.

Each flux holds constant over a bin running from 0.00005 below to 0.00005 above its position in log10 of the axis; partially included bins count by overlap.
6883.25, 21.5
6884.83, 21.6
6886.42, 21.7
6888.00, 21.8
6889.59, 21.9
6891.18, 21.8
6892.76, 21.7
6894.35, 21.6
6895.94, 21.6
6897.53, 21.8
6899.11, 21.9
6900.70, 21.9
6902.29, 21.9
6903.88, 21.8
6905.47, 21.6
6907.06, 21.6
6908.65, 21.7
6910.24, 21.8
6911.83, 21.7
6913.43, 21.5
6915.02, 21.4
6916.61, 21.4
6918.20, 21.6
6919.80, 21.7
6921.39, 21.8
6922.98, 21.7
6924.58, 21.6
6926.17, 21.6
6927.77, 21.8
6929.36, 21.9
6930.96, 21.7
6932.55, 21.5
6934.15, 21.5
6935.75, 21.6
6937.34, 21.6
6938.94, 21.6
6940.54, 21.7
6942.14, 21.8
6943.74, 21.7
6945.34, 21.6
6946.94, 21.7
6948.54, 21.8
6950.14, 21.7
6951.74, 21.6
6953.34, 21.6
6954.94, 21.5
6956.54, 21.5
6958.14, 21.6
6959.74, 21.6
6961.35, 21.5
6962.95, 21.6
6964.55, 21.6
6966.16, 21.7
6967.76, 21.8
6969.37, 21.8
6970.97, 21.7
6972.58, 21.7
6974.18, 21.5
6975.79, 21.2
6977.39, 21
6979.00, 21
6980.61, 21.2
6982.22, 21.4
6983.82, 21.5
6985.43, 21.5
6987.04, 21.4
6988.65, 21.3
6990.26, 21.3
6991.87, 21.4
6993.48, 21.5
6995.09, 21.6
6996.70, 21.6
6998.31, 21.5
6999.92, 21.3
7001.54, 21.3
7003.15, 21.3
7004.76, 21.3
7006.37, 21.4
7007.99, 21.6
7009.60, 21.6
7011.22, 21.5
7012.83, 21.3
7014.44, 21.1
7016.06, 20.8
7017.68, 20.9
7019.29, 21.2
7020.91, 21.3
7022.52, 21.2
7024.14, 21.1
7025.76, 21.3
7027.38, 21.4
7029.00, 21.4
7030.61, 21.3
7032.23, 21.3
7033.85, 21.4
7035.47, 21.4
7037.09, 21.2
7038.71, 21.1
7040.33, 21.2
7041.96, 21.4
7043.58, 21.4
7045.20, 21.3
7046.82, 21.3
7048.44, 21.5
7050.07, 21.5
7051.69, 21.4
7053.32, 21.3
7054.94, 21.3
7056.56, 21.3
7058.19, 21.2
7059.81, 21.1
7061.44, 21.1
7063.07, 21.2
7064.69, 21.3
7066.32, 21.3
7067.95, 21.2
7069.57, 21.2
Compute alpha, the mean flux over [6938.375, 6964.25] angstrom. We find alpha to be 21.6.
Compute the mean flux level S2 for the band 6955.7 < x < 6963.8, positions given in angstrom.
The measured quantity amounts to 21.6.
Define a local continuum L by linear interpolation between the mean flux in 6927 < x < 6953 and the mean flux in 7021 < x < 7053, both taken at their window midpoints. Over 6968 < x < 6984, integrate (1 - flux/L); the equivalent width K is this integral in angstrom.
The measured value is 0.1 angstrom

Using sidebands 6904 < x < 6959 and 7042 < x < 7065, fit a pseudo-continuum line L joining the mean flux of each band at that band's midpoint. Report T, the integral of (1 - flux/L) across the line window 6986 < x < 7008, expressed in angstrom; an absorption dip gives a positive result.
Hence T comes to 0.06 angstrom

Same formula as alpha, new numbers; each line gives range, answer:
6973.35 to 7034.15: 21.3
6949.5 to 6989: 21.5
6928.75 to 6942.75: 21.6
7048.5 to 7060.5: 21.3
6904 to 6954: 21.6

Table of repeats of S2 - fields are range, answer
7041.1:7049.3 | 21.4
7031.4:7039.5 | 21.3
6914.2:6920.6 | 21.5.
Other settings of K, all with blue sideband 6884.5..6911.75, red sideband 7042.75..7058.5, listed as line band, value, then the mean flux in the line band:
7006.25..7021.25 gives 0.1 angstrom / 21.3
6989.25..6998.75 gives 0.0 angstrom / 21.5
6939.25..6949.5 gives 0.0 angstrom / 21.7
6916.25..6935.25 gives 0.0 angstrom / 21.7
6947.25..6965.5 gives 0.0 angstrom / 21.6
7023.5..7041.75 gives 0.1 angstrom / 21.3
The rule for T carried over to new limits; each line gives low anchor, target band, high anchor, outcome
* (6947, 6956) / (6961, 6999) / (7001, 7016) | 0.1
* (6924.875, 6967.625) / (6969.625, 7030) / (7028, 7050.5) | 0.3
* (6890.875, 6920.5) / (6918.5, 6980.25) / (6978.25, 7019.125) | -0.2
